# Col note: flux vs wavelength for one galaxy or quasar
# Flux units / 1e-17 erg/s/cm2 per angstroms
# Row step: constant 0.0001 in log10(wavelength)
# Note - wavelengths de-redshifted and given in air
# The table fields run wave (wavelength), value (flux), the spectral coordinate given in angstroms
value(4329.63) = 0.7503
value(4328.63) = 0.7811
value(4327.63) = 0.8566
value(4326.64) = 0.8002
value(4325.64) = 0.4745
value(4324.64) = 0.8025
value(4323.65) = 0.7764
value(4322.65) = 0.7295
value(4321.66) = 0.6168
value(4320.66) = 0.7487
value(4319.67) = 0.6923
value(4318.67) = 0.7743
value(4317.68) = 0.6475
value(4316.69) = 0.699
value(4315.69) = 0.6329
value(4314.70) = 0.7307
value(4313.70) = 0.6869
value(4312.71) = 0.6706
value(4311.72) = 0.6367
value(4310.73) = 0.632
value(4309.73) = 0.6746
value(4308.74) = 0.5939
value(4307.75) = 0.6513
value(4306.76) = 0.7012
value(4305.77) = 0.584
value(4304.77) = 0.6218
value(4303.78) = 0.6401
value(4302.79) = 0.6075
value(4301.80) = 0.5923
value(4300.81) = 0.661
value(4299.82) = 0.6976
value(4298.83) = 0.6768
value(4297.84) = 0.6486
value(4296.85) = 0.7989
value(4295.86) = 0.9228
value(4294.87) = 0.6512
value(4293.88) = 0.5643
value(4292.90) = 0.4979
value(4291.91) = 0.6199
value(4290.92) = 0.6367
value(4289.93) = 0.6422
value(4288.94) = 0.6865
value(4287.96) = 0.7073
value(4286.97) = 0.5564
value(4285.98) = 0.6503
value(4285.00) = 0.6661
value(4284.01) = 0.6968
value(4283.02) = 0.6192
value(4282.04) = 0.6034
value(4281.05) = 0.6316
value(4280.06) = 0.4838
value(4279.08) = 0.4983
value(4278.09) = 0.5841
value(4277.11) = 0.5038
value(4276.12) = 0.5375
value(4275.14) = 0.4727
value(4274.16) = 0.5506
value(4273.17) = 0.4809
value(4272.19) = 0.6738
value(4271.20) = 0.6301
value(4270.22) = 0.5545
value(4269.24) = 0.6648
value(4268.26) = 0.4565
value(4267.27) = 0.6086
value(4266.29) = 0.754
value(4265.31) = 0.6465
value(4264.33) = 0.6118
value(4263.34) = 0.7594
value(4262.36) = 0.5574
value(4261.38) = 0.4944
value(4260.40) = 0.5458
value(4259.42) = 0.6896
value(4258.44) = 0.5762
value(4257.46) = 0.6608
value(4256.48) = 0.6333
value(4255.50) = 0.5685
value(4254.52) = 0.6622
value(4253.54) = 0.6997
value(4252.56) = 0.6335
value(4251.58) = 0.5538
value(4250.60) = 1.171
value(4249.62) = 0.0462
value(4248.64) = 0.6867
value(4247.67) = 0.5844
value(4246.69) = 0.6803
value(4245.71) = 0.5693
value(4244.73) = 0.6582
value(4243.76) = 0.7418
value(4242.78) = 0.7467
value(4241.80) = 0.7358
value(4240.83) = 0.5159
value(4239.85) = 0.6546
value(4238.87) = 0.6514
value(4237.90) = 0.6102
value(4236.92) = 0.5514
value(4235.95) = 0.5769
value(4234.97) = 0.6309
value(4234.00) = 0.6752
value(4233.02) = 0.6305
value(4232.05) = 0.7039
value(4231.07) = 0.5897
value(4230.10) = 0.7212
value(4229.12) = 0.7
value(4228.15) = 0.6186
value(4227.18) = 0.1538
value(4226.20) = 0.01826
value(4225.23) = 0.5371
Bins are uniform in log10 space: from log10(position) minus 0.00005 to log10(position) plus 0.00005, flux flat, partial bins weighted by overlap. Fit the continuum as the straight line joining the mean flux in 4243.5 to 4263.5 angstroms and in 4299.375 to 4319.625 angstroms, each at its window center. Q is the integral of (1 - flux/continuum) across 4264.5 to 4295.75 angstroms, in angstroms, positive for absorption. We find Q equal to 1.9 angstroms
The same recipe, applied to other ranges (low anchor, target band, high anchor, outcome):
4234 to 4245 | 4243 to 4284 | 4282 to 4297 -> 2.8 angstroms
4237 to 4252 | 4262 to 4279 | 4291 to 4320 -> 1.6 angstroms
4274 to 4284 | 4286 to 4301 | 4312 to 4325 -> -1.3 angstroms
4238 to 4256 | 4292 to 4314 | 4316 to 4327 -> 1.1 angstroms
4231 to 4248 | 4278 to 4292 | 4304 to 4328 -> 1.0 angstroms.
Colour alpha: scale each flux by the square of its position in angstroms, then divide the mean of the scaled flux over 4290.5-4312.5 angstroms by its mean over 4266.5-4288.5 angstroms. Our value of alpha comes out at 1.12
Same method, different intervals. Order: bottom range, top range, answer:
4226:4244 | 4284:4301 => 1.14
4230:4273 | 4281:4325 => 1.09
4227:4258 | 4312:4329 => 1.17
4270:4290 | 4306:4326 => 1.17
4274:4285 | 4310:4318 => 1.20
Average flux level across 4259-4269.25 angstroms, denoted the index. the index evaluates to 0.614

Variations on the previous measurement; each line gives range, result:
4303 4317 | 0.652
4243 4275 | 0.618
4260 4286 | 0.589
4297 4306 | 0.644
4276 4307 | 0.631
